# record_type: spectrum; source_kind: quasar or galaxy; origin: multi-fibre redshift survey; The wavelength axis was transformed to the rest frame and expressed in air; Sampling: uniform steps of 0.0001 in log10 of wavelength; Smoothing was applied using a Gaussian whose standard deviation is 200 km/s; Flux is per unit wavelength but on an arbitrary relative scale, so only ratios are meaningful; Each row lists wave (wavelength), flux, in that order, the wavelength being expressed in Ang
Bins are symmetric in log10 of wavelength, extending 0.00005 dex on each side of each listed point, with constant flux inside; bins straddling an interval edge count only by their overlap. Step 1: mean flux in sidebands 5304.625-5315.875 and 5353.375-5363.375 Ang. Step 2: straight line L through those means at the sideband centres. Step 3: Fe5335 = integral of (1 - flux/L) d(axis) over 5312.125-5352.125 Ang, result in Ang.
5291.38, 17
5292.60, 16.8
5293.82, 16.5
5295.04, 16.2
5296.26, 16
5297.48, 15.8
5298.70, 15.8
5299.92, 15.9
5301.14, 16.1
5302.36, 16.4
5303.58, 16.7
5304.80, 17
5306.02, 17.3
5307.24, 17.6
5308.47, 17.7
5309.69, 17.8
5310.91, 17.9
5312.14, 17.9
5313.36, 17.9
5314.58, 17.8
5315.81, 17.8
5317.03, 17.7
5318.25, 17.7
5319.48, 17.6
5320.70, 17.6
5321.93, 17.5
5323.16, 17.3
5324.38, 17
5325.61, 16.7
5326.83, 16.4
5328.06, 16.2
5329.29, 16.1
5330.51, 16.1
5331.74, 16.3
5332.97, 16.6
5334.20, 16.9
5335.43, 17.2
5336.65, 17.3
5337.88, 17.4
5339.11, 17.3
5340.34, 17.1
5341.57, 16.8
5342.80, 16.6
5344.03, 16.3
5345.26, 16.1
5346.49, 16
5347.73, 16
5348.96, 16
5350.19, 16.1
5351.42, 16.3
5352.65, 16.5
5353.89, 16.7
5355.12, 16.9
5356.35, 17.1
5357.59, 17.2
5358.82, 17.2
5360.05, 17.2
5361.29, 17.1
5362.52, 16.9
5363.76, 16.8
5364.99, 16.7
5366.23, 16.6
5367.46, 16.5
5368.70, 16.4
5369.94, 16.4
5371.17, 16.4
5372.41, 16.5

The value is 1.2 Ang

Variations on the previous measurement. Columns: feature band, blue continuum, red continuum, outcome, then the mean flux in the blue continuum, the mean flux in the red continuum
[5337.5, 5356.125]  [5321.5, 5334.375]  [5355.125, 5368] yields 0.3 Ang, 16.6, 16.9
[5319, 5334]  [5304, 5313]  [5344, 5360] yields 0.3 Ang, 17.6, 16.5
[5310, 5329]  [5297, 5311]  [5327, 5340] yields -0.7 Ang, 16.8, 16.7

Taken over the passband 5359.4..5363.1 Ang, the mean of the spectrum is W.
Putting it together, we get 17.1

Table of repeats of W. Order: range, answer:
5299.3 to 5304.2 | 16.3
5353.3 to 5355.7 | 16.8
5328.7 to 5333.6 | 16.3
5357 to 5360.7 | 17.2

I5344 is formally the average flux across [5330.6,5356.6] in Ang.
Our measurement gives 16.6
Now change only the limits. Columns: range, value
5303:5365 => 17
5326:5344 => 16.7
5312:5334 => 17.1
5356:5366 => 17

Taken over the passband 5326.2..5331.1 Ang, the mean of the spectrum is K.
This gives 16.2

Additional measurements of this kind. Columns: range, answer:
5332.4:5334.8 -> 16.7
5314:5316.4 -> 17.8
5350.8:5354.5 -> 16.5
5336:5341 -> 17.3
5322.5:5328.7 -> 16.7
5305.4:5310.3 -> 17.6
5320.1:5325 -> 17.3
